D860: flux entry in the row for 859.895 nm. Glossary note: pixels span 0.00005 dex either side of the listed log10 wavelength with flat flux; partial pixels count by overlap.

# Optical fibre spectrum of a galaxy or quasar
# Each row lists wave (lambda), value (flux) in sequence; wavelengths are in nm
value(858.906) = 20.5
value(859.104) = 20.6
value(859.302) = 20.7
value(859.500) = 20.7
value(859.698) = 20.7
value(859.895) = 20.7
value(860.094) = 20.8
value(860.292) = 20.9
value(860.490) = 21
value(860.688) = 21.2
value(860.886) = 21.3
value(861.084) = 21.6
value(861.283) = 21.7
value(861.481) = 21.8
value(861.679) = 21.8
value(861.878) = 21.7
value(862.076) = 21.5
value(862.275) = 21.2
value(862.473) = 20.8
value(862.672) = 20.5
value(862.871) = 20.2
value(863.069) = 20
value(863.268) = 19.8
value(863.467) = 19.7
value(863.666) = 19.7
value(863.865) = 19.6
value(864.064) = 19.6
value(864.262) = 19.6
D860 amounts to 20.7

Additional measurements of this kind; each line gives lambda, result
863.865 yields 19.6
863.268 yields 19.8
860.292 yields 20.9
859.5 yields 20.7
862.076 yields 21.5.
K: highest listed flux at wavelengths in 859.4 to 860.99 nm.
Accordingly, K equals 21.3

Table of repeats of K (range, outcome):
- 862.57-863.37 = 20.5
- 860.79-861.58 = 21.8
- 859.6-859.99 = 20.7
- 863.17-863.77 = 19.8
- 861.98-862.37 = 21.5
